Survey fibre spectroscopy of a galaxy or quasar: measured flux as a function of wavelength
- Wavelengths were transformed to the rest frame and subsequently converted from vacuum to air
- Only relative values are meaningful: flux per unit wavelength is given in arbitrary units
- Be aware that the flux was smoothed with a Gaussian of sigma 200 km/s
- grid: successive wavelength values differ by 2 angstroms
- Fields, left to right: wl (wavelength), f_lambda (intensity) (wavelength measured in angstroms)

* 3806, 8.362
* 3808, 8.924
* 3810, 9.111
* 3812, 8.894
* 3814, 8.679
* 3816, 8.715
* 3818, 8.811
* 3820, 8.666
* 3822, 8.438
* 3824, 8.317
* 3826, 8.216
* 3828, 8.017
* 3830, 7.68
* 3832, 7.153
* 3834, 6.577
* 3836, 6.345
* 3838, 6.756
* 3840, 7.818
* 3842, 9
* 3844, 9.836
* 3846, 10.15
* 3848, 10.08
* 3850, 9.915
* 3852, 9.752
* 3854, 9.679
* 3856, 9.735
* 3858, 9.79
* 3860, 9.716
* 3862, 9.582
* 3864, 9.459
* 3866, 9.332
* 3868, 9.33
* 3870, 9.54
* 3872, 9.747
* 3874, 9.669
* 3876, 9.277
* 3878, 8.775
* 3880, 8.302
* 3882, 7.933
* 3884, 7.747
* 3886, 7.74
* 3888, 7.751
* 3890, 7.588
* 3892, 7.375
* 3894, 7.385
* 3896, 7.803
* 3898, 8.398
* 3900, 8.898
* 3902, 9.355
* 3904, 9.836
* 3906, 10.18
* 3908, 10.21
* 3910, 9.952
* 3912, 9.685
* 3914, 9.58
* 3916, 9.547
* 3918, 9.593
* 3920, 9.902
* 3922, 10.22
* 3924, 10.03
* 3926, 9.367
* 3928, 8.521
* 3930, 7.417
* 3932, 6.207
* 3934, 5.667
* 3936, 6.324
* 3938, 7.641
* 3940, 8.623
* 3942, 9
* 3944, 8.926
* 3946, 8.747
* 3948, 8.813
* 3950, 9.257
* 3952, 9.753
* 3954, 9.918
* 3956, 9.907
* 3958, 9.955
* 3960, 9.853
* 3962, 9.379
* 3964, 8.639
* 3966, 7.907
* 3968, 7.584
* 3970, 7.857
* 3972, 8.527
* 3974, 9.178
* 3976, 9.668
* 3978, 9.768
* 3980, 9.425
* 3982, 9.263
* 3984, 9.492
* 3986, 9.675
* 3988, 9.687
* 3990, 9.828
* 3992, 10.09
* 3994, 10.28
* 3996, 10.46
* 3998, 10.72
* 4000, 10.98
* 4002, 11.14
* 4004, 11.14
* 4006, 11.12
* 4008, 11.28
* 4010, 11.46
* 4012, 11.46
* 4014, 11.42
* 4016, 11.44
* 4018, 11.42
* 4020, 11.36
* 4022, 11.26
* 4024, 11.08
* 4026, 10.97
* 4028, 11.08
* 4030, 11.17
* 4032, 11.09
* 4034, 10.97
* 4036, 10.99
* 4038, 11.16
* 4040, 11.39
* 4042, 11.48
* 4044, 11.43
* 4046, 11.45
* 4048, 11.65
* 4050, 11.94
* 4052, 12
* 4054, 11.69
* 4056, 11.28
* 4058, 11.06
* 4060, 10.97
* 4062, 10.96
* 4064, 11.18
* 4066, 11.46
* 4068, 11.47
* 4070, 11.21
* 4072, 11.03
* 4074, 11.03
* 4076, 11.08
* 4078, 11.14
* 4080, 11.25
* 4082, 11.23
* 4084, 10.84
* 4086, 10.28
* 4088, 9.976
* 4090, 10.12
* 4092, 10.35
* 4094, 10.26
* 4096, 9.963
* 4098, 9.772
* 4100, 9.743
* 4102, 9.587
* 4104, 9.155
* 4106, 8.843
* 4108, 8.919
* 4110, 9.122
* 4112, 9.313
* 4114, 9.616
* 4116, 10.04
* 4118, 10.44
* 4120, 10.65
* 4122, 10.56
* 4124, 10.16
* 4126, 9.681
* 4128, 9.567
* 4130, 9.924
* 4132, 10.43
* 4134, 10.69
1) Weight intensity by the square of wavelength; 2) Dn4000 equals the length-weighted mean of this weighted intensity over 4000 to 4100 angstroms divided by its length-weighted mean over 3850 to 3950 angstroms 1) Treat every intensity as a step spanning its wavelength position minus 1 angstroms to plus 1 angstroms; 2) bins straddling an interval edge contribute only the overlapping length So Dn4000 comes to 1.35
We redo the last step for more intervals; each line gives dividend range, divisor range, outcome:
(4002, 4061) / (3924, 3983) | 1.35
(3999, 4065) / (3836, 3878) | 1.32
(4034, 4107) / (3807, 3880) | 1.37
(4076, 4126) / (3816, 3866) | 1.31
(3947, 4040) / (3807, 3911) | 1.25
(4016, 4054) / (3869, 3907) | 1.42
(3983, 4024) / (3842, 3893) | 1.27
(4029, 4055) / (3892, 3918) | 1.33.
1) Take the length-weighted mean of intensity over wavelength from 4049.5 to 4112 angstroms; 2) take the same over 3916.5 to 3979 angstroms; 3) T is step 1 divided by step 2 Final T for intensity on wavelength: 1.20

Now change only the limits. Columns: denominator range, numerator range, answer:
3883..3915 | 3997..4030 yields 1.29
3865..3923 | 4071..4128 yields 1.13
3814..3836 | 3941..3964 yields 1.17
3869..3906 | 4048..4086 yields 1.32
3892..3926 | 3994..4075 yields 1.20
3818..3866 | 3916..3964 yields 1.01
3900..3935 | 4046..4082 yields 1.24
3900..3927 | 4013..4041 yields 1.15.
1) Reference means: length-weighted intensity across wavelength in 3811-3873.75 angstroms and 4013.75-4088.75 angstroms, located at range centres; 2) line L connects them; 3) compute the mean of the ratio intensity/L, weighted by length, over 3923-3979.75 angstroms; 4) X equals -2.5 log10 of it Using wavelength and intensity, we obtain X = 0.16 mag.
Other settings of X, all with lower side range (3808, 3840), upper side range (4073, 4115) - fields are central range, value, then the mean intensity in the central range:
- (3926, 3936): 0.234 mag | 7.13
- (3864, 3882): -0.095 mag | 9.19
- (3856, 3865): -0.161 mag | 9.65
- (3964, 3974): 0.123 mag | 8.16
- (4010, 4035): -0.178 mag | 11.2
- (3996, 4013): -0.182 mag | 11.1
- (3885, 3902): 0.081 mag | 7.95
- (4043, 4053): -0.200 mag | 11.7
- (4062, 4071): -0.146 mag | 11.3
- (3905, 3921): -0.131 mag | 9.83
